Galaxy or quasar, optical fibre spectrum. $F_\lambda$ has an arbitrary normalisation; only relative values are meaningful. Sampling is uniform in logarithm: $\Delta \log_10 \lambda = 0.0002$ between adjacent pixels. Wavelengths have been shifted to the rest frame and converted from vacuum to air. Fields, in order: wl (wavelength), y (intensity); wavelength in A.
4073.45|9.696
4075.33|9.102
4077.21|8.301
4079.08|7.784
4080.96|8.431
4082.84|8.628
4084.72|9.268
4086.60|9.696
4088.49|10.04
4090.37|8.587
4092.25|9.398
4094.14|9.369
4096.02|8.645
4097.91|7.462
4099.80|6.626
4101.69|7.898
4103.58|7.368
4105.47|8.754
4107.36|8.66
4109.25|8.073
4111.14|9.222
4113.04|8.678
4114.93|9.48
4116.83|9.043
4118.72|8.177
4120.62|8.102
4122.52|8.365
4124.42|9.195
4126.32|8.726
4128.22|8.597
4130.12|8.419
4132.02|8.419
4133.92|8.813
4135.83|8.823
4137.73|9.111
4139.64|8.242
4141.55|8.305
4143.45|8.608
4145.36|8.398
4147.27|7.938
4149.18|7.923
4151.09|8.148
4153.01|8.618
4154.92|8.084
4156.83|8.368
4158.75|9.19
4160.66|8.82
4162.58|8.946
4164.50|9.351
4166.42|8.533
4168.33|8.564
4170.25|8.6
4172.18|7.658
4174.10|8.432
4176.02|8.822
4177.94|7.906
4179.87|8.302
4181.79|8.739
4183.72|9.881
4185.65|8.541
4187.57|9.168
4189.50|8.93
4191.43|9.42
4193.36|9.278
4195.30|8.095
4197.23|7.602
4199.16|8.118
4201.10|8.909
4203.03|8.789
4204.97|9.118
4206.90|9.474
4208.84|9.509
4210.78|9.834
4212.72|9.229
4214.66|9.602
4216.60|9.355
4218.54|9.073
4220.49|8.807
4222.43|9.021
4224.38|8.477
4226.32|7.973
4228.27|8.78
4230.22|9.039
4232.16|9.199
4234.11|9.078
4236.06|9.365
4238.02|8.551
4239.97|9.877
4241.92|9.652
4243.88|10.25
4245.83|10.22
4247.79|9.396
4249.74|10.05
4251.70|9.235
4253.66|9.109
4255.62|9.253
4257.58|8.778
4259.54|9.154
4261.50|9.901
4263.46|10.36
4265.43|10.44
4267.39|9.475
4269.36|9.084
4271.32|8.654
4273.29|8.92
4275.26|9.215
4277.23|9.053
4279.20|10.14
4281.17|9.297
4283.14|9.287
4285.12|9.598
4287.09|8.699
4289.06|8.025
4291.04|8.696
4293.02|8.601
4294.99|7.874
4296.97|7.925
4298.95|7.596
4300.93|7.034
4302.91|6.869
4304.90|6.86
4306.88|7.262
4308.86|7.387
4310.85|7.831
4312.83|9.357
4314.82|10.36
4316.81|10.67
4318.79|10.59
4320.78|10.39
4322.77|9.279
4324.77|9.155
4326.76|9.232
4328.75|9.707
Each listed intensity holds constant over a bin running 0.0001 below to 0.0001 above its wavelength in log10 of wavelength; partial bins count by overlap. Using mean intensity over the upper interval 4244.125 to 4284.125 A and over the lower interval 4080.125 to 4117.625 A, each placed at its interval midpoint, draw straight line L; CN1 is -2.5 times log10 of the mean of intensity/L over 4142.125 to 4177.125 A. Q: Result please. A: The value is 0.06 mag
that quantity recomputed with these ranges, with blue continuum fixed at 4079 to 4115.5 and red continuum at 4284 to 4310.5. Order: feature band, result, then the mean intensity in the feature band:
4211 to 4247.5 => -0.14 mag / 9.21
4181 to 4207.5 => -0.08 mag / 8.85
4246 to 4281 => -0.18 mag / 9.44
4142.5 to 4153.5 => 0.02 mag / 8.25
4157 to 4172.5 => -0.05 mag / 8.73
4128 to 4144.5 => -0.02 mag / 8.59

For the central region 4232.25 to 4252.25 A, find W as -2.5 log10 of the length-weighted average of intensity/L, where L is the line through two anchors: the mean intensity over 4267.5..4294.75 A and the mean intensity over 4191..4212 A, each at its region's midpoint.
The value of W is -0.07 mag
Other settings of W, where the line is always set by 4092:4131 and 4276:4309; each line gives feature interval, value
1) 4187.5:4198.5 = -0.04 mag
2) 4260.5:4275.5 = -0.15 mag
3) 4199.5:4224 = -0.10 mag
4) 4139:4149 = 0.02 mag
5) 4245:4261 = -0.13 mag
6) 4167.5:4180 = 0.01 mag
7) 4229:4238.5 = -0.09 mag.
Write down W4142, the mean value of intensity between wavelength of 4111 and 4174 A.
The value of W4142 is 8.58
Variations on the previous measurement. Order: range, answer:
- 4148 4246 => 8.88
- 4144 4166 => 8.52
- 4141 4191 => 8.58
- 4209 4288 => 9.31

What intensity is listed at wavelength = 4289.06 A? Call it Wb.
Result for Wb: 8.025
